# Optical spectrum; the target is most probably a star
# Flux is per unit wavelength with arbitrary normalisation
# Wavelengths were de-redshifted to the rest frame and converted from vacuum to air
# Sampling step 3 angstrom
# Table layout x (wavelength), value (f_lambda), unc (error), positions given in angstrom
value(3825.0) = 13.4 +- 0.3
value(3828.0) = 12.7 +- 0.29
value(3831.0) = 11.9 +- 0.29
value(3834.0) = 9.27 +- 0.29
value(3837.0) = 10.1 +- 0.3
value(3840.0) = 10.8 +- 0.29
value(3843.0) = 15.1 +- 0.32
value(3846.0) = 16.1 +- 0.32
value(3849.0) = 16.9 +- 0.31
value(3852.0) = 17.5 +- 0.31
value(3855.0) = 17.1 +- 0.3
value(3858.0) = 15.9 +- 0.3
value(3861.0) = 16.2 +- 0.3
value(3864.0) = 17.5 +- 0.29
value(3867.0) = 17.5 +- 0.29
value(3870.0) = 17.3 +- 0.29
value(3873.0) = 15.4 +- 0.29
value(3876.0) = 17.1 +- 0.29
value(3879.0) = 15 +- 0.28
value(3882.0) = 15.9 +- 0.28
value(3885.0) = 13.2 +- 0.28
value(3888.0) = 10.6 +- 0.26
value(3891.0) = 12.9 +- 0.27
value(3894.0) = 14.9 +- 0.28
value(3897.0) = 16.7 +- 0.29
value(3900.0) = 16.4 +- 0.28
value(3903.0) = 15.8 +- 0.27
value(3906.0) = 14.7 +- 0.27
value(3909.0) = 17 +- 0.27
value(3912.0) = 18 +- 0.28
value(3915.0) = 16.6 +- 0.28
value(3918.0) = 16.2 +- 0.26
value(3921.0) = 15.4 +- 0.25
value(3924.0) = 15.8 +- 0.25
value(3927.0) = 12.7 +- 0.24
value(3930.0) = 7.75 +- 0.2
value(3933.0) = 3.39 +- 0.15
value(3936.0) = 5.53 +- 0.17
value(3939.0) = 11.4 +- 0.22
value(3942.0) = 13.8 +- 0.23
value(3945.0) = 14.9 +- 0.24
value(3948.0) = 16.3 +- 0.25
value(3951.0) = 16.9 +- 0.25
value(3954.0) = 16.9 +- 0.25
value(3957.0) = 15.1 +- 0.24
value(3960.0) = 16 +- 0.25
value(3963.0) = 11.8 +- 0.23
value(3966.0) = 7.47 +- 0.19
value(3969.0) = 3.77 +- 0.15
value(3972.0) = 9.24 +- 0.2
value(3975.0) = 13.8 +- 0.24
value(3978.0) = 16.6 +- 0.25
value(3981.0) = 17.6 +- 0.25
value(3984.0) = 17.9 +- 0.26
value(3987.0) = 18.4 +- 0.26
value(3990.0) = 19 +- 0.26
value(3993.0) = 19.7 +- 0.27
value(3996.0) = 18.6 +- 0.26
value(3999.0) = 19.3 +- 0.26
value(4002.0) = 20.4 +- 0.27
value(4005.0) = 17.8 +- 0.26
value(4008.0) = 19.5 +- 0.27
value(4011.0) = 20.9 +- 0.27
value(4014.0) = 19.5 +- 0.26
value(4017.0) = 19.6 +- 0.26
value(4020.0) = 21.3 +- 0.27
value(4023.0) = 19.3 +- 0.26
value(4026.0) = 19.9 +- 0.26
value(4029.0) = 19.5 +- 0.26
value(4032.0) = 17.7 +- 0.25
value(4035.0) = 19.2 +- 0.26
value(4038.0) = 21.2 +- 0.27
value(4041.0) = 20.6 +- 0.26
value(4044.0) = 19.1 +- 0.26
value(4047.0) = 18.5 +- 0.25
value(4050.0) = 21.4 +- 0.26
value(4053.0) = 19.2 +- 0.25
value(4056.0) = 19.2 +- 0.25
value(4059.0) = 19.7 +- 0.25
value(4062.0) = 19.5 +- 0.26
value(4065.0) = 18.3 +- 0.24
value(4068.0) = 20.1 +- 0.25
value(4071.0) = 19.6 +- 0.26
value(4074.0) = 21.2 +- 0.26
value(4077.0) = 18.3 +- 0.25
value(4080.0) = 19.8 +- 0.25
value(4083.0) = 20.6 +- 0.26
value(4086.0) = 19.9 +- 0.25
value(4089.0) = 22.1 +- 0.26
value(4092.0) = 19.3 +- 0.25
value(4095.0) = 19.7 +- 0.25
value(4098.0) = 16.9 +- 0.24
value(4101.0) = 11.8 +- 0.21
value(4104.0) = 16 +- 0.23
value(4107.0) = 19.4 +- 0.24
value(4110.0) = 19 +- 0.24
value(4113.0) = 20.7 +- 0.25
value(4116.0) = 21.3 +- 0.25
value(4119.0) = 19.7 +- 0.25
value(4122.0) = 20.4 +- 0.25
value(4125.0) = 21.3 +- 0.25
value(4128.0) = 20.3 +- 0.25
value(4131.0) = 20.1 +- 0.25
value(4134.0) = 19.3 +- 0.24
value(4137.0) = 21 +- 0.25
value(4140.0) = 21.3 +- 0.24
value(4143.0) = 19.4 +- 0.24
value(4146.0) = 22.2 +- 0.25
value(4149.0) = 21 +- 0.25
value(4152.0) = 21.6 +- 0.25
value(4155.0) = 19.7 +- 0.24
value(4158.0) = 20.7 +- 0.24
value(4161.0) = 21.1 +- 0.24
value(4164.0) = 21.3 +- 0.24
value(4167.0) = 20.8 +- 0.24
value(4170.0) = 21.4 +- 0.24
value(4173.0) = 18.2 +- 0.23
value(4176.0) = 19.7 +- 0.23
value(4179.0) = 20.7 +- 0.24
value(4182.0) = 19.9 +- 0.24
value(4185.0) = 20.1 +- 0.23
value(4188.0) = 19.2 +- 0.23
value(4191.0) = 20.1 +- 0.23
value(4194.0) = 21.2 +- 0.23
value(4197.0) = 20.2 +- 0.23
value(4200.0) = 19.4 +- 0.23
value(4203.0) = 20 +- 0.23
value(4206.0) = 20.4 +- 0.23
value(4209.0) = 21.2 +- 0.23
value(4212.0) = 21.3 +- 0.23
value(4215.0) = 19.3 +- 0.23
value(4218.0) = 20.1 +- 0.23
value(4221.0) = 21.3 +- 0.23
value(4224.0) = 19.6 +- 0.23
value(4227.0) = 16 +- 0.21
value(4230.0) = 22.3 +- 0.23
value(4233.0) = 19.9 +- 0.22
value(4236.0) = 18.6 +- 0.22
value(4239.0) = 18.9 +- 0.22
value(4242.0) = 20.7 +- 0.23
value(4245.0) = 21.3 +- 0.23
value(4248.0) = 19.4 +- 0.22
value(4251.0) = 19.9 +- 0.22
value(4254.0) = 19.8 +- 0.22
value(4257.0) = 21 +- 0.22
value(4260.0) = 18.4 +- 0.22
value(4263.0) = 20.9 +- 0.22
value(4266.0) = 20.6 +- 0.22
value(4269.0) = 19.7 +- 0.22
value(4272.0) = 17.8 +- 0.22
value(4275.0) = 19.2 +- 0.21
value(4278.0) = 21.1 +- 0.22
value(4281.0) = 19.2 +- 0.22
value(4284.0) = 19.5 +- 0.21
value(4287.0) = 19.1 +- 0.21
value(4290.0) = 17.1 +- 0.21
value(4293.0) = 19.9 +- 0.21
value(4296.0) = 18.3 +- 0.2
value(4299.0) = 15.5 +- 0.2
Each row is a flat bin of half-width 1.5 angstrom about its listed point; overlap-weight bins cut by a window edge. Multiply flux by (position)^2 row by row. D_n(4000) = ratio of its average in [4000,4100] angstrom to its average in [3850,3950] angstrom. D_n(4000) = 1.4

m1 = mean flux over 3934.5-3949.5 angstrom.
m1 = 12.4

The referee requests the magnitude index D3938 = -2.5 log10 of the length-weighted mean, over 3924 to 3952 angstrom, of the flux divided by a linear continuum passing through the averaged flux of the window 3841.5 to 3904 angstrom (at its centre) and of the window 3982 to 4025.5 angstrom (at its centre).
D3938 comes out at 0.46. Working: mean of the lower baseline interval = 15.8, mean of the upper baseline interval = 19.4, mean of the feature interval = 11.5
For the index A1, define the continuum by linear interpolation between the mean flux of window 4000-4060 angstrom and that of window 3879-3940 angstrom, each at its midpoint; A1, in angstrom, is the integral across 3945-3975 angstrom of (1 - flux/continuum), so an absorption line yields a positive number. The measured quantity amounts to 6.1 angstrom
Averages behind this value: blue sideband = 13.6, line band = 12.8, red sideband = 19.7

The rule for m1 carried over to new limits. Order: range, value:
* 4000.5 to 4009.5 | 19.2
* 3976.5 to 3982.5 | 17.1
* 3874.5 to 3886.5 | 15.3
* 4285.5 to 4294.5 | 18.7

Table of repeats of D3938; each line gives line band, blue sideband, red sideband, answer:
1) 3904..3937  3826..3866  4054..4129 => 0.20 mag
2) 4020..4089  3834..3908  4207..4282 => -0.13 mag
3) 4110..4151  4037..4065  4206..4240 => -0.04 mag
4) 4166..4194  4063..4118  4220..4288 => -0.03 mag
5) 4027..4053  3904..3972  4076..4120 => -0.17 mag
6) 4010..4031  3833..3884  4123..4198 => -0.10 mag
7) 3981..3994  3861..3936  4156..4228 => -0.14 mag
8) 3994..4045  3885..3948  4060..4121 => -0.16 mag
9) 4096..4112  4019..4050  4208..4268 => 0.18 mag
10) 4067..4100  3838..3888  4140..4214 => -0.03 mag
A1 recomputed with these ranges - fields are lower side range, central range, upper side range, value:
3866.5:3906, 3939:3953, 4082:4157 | 1.10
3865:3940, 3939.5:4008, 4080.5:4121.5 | 1.76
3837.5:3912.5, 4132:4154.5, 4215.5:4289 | -2.71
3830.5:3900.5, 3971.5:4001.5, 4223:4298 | -1.95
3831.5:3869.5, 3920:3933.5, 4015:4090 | 4.31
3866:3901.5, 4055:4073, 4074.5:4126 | -0.89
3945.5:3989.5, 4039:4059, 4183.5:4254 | -4.45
